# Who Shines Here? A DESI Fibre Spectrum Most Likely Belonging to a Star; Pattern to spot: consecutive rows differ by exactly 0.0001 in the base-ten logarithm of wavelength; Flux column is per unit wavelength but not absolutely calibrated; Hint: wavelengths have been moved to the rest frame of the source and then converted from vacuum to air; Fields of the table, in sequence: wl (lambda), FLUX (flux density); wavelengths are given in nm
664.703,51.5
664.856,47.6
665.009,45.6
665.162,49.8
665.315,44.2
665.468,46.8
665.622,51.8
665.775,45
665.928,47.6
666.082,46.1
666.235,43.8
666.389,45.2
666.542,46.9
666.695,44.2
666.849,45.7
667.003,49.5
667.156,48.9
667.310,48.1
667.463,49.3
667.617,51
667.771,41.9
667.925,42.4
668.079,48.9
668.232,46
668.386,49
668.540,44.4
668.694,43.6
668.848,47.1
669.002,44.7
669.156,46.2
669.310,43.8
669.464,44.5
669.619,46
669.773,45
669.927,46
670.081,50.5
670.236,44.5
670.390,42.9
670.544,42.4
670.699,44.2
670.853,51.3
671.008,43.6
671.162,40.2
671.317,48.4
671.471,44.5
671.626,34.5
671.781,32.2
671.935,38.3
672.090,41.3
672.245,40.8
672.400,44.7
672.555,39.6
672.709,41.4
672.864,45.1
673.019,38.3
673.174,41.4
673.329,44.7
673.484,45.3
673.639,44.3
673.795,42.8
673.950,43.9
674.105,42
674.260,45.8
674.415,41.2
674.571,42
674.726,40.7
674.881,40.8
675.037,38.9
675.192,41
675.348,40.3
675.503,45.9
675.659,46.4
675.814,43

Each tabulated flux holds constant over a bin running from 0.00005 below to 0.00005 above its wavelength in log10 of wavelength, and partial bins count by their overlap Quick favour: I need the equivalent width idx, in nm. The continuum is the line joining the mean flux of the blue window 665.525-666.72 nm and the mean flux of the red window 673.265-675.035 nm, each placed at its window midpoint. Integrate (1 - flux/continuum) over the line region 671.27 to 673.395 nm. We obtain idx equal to 0.13 nm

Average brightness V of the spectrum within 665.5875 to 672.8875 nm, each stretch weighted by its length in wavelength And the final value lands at 44.8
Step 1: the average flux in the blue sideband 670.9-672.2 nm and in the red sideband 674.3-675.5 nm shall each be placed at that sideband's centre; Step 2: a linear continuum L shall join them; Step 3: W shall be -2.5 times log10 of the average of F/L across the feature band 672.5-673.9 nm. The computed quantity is -0.04 mag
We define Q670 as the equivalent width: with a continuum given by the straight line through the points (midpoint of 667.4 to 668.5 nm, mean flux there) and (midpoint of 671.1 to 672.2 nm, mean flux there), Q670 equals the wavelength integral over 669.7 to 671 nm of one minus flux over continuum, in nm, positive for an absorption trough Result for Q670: -0.105 nm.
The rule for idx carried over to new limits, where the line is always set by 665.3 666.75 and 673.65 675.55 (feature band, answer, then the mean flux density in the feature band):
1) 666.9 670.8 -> -0.099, 46.1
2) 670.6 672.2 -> 0.068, 41.8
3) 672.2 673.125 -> 0.030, 41.7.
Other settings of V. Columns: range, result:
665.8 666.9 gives 45.6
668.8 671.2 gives 45.2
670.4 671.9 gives 42.3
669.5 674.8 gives 42.9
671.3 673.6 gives 41.2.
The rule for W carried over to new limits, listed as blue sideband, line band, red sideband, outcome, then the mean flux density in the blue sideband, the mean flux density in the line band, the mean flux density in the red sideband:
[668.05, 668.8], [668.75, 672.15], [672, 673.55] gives 0.02 mag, 46.3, 43.7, 42.2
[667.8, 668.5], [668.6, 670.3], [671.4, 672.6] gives -0.04 mag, 46.2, 45.6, 39.4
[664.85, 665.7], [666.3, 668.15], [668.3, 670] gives -0.01 mag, 47.6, 46.8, 45.5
